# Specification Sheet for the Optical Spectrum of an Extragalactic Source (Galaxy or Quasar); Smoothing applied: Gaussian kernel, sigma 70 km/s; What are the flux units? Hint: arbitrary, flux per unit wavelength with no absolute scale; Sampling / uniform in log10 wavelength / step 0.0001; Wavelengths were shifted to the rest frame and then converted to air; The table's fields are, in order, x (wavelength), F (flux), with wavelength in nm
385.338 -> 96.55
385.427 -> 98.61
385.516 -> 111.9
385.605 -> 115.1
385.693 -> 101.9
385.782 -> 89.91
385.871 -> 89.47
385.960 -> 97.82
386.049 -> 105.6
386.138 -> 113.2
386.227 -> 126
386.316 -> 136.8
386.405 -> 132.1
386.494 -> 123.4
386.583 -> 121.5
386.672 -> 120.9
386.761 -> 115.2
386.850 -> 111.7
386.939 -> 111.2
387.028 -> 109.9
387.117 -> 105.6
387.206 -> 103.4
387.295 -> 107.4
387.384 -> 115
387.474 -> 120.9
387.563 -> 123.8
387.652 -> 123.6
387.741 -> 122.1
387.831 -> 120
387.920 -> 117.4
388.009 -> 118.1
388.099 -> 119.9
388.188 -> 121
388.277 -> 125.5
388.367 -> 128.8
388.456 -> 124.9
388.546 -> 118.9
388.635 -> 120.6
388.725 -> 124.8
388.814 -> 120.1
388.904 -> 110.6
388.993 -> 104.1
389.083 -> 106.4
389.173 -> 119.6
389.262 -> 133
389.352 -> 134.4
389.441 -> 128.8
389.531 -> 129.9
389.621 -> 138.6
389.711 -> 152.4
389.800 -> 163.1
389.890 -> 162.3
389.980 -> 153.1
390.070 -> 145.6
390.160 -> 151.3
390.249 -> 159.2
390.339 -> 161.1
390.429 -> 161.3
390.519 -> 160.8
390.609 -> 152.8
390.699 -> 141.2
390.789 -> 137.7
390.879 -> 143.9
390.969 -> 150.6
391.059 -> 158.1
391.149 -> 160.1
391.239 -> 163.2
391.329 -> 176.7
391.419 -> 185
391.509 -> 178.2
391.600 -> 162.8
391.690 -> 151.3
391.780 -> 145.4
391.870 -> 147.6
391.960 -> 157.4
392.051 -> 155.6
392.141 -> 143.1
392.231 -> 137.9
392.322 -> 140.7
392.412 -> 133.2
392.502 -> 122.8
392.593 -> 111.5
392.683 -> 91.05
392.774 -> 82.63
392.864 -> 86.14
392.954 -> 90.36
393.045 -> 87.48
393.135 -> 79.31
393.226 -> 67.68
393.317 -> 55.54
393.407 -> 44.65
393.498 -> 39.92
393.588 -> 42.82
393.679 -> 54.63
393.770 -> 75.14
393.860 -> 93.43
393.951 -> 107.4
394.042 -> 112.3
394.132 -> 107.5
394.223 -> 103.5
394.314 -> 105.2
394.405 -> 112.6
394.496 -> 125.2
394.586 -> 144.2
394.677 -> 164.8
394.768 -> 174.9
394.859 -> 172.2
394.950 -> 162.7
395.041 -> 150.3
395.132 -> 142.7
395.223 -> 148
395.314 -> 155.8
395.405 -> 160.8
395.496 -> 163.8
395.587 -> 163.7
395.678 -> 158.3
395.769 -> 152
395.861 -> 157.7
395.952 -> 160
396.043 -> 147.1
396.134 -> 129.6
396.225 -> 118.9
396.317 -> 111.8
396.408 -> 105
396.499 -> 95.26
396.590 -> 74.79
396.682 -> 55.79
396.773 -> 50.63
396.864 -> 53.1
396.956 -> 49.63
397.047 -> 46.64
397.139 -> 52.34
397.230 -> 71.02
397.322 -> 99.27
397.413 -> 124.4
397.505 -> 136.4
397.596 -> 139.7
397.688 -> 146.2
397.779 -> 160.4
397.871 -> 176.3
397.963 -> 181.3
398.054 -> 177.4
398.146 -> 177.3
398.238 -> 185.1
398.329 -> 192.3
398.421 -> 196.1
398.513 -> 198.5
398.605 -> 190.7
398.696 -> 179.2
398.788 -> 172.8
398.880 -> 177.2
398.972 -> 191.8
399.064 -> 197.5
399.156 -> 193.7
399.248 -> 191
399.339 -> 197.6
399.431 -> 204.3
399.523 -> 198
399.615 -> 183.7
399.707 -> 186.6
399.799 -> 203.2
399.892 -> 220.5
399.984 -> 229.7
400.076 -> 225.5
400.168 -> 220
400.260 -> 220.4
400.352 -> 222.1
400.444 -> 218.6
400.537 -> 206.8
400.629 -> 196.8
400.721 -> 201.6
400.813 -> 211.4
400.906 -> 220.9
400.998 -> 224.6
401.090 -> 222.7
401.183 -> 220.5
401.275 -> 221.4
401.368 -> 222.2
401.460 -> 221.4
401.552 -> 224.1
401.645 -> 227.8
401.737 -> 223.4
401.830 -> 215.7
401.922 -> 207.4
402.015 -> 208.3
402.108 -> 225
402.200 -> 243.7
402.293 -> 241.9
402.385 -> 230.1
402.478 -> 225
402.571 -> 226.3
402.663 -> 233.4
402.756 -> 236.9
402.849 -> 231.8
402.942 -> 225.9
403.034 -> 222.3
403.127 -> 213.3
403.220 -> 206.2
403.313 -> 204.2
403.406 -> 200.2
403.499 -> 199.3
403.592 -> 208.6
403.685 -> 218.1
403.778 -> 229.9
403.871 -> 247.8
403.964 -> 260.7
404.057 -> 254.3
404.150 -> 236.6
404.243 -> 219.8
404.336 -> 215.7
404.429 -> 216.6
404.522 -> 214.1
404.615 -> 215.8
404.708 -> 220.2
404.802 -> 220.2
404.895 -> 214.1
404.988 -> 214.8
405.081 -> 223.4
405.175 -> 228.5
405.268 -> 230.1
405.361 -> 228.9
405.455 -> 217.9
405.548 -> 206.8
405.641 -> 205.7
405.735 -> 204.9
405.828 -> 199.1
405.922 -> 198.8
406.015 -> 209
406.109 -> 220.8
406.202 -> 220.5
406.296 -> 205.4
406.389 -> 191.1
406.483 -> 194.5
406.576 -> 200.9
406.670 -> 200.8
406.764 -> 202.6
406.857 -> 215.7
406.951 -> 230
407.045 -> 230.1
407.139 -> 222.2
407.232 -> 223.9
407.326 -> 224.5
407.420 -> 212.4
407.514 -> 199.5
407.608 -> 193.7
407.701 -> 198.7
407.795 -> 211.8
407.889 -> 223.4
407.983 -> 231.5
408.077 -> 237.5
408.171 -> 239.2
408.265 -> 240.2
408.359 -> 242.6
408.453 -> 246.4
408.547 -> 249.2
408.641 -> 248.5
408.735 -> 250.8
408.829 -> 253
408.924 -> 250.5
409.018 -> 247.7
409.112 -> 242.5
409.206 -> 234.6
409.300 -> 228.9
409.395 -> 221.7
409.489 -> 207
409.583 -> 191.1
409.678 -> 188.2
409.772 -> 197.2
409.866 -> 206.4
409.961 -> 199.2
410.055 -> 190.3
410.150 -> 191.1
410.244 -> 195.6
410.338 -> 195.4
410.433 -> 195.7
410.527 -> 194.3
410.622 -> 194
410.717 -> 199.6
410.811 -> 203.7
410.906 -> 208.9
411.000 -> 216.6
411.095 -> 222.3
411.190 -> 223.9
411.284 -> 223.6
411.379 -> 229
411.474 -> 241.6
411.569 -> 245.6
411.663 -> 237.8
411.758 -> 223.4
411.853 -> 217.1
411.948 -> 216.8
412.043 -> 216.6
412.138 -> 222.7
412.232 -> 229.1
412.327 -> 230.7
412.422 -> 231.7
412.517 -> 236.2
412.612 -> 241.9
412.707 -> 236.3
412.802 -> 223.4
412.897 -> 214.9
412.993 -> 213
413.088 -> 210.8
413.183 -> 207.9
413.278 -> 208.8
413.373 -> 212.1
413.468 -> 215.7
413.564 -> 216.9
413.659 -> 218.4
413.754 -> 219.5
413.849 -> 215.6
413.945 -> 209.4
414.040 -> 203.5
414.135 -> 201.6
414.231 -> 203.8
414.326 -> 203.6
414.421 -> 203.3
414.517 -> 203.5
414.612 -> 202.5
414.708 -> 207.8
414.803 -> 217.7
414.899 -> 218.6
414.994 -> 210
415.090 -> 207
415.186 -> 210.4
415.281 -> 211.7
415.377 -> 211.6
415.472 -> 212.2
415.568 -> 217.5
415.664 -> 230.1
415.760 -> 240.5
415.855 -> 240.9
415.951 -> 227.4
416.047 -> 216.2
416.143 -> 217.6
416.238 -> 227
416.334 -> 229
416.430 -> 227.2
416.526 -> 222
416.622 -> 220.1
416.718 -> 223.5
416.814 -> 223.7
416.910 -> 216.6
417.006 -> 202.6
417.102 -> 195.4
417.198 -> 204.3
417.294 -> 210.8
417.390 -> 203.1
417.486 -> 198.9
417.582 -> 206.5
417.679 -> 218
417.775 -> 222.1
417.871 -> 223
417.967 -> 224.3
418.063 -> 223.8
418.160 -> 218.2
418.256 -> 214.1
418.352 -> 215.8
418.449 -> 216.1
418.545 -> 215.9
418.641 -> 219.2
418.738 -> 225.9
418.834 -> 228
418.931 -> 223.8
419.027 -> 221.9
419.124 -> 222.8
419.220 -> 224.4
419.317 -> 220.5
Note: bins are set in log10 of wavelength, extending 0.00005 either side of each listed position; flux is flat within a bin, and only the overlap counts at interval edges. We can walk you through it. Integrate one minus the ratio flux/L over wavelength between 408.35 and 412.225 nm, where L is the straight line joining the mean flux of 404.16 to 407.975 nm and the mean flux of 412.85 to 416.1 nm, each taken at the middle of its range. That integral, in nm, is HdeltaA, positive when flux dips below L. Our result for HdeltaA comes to -0.11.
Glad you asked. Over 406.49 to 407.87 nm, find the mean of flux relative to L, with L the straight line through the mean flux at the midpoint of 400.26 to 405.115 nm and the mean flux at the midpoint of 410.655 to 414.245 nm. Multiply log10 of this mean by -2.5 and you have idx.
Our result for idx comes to 0.05 mag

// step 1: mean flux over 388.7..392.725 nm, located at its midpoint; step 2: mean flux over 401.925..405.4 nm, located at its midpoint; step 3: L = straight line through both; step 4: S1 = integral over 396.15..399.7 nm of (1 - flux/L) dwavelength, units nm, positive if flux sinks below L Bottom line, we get 0.86 nm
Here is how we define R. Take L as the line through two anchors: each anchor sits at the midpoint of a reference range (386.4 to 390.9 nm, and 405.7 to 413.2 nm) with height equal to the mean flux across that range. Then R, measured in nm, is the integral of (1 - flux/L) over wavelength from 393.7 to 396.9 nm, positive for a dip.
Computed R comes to 0.64 nm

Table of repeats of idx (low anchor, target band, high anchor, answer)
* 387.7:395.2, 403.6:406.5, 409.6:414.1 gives -0.181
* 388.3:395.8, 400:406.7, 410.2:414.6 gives -0.227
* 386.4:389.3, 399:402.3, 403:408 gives -0.132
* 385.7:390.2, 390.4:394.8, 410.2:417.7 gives 0.128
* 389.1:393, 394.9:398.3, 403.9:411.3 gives 0.289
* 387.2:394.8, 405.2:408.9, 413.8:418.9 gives -0.202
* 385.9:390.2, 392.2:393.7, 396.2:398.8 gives 0.408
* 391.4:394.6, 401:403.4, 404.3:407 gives -0.206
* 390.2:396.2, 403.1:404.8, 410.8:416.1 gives -0.237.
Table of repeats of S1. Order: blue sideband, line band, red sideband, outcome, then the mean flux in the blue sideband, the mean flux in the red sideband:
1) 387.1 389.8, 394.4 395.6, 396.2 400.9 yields -0.05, 122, 162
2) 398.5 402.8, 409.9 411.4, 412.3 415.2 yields 0.06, 212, 215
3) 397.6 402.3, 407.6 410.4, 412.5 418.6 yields -0.15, 203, 216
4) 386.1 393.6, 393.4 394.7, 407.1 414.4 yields 0.44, 127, 219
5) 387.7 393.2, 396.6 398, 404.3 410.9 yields 0.55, 135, 216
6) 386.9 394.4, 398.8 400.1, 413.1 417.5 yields -0.36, 124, 214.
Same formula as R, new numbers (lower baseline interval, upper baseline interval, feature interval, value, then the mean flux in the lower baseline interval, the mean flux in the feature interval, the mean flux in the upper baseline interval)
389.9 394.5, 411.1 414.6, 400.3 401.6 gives -0.414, 124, 217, 220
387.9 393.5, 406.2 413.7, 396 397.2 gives 0.562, 131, 83.6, 219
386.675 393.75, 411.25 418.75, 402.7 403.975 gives -0.339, 125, 221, 218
